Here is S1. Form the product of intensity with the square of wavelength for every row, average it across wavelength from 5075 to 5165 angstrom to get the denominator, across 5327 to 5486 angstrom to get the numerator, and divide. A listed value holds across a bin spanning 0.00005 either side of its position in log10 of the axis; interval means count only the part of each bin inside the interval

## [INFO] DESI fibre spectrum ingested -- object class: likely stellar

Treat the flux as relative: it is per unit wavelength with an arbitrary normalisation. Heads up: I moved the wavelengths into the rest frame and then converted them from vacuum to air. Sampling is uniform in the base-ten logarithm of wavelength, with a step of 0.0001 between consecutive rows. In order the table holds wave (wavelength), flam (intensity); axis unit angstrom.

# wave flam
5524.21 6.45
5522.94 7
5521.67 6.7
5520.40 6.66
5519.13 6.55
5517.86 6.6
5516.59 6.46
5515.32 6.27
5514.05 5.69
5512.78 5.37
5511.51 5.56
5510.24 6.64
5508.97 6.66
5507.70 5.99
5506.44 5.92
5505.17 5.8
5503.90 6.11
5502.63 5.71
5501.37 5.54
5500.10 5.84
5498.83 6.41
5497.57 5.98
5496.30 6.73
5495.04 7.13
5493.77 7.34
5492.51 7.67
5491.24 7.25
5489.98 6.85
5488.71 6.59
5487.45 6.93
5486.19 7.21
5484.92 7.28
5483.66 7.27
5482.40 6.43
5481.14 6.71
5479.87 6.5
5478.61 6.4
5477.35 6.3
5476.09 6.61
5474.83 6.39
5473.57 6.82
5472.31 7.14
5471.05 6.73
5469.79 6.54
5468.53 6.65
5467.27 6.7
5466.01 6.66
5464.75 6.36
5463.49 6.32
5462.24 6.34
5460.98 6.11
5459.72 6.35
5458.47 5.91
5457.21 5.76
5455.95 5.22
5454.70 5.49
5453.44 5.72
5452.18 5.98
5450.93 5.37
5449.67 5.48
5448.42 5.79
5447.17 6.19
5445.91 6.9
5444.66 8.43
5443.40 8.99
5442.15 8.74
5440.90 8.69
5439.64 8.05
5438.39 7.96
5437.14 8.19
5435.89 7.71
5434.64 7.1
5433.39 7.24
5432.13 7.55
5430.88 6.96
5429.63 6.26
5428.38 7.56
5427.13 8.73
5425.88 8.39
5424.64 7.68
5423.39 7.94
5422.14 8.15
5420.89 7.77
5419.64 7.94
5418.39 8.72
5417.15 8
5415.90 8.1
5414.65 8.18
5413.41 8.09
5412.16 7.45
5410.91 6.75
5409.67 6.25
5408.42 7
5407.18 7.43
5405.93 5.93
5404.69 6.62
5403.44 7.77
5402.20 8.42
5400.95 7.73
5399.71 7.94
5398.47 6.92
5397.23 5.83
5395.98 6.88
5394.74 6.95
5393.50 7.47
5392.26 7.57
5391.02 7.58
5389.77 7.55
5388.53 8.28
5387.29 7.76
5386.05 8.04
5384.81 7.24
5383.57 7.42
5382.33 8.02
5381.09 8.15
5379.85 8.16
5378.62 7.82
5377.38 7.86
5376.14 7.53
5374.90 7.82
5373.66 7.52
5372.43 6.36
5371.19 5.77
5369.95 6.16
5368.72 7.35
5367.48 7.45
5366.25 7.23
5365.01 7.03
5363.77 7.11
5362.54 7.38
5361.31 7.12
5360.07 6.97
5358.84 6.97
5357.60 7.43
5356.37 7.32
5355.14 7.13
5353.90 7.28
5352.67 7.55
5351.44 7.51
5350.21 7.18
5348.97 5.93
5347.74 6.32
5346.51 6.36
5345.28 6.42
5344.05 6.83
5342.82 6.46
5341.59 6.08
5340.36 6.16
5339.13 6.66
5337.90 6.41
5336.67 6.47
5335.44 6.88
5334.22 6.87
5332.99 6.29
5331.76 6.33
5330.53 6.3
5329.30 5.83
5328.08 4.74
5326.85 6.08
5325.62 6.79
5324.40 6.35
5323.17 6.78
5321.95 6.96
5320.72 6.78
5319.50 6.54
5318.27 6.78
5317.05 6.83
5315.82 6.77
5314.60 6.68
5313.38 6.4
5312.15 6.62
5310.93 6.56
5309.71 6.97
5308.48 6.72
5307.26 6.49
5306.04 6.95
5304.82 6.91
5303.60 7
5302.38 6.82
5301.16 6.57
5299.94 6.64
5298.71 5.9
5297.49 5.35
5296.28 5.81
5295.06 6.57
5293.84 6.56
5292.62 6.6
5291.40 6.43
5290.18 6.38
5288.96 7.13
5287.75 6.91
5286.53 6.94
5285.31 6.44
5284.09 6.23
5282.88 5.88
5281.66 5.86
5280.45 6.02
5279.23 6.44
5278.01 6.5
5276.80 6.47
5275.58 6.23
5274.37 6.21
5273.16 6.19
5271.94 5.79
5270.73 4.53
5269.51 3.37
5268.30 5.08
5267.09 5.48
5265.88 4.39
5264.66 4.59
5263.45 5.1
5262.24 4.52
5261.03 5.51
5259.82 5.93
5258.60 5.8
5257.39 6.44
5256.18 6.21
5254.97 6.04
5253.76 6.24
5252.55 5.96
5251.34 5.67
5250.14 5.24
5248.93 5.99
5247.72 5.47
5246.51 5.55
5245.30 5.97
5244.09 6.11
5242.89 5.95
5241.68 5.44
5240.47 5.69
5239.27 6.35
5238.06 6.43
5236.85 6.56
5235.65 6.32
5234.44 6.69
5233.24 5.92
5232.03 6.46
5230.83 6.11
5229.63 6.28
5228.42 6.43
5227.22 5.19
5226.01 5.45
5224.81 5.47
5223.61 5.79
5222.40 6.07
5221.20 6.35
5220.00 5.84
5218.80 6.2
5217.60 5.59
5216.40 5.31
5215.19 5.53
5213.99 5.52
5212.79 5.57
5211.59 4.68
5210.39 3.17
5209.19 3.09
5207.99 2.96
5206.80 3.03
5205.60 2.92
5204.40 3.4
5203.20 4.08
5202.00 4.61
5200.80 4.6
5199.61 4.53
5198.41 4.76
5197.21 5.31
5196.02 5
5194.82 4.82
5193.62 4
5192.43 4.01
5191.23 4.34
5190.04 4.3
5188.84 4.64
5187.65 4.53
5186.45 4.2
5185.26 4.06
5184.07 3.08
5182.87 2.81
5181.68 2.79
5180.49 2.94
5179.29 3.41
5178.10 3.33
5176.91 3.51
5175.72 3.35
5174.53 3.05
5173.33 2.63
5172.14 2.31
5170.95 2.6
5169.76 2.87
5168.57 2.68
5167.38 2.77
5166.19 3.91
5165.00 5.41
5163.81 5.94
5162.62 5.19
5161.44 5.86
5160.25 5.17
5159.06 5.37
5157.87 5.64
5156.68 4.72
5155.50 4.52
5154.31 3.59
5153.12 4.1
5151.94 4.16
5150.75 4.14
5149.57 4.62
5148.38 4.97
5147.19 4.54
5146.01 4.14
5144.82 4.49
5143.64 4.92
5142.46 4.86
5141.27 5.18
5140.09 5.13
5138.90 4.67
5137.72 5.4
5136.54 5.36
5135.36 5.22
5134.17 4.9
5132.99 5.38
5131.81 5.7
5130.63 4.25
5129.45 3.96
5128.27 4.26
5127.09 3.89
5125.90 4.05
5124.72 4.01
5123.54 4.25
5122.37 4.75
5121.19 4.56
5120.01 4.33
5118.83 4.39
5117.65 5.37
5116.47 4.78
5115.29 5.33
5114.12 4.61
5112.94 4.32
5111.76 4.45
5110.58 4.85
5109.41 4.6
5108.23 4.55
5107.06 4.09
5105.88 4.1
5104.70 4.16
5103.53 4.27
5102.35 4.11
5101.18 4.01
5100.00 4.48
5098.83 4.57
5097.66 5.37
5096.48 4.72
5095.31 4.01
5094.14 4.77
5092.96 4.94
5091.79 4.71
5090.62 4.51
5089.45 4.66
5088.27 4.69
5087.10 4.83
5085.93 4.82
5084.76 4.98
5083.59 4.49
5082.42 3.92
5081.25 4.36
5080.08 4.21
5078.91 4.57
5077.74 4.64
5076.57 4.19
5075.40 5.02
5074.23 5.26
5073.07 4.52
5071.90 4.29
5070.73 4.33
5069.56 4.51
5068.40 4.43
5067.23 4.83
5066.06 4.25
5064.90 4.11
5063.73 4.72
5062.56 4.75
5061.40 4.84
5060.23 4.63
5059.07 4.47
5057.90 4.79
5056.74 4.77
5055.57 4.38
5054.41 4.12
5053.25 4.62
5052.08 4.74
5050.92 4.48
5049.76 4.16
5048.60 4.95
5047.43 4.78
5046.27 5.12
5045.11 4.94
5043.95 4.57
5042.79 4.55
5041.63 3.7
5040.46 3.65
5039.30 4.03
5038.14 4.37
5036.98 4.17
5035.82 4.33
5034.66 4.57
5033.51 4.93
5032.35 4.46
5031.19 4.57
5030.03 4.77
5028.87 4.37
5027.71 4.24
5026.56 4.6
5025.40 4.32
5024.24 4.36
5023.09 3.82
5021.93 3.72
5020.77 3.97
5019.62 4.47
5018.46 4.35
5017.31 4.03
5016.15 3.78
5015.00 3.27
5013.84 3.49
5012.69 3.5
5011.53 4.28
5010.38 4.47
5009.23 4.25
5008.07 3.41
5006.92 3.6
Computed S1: 1.69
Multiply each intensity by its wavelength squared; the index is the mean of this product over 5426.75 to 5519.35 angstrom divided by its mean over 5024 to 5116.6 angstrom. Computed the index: 1.71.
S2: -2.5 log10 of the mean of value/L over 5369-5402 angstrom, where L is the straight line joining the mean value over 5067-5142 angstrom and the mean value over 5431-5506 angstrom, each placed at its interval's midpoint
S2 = -0.19 mag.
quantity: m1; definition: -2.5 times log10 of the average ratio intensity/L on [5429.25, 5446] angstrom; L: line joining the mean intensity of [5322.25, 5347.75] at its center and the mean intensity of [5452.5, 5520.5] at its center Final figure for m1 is -0.22 mag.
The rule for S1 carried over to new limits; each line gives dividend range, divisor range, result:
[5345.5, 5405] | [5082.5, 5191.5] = 1.83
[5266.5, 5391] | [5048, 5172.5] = 1.60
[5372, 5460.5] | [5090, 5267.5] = 1.68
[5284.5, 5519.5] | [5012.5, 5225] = 1.73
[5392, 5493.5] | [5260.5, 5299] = 1.28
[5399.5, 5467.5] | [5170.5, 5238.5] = 1.70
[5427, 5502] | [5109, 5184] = 1.77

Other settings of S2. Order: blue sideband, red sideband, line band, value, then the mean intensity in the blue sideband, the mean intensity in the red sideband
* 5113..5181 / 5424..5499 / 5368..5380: -0.17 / 4.38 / 6.88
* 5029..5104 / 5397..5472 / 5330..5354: -0.02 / 4.54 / 7.13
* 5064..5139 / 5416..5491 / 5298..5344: -0.08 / 4.58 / 7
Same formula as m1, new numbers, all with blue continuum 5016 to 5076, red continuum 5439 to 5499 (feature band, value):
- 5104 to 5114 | 0.09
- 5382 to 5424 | -0.18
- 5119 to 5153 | 0.07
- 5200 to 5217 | 0.26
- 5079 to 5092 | 0.03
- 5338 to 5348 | -0.07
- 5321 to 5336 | -0.07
